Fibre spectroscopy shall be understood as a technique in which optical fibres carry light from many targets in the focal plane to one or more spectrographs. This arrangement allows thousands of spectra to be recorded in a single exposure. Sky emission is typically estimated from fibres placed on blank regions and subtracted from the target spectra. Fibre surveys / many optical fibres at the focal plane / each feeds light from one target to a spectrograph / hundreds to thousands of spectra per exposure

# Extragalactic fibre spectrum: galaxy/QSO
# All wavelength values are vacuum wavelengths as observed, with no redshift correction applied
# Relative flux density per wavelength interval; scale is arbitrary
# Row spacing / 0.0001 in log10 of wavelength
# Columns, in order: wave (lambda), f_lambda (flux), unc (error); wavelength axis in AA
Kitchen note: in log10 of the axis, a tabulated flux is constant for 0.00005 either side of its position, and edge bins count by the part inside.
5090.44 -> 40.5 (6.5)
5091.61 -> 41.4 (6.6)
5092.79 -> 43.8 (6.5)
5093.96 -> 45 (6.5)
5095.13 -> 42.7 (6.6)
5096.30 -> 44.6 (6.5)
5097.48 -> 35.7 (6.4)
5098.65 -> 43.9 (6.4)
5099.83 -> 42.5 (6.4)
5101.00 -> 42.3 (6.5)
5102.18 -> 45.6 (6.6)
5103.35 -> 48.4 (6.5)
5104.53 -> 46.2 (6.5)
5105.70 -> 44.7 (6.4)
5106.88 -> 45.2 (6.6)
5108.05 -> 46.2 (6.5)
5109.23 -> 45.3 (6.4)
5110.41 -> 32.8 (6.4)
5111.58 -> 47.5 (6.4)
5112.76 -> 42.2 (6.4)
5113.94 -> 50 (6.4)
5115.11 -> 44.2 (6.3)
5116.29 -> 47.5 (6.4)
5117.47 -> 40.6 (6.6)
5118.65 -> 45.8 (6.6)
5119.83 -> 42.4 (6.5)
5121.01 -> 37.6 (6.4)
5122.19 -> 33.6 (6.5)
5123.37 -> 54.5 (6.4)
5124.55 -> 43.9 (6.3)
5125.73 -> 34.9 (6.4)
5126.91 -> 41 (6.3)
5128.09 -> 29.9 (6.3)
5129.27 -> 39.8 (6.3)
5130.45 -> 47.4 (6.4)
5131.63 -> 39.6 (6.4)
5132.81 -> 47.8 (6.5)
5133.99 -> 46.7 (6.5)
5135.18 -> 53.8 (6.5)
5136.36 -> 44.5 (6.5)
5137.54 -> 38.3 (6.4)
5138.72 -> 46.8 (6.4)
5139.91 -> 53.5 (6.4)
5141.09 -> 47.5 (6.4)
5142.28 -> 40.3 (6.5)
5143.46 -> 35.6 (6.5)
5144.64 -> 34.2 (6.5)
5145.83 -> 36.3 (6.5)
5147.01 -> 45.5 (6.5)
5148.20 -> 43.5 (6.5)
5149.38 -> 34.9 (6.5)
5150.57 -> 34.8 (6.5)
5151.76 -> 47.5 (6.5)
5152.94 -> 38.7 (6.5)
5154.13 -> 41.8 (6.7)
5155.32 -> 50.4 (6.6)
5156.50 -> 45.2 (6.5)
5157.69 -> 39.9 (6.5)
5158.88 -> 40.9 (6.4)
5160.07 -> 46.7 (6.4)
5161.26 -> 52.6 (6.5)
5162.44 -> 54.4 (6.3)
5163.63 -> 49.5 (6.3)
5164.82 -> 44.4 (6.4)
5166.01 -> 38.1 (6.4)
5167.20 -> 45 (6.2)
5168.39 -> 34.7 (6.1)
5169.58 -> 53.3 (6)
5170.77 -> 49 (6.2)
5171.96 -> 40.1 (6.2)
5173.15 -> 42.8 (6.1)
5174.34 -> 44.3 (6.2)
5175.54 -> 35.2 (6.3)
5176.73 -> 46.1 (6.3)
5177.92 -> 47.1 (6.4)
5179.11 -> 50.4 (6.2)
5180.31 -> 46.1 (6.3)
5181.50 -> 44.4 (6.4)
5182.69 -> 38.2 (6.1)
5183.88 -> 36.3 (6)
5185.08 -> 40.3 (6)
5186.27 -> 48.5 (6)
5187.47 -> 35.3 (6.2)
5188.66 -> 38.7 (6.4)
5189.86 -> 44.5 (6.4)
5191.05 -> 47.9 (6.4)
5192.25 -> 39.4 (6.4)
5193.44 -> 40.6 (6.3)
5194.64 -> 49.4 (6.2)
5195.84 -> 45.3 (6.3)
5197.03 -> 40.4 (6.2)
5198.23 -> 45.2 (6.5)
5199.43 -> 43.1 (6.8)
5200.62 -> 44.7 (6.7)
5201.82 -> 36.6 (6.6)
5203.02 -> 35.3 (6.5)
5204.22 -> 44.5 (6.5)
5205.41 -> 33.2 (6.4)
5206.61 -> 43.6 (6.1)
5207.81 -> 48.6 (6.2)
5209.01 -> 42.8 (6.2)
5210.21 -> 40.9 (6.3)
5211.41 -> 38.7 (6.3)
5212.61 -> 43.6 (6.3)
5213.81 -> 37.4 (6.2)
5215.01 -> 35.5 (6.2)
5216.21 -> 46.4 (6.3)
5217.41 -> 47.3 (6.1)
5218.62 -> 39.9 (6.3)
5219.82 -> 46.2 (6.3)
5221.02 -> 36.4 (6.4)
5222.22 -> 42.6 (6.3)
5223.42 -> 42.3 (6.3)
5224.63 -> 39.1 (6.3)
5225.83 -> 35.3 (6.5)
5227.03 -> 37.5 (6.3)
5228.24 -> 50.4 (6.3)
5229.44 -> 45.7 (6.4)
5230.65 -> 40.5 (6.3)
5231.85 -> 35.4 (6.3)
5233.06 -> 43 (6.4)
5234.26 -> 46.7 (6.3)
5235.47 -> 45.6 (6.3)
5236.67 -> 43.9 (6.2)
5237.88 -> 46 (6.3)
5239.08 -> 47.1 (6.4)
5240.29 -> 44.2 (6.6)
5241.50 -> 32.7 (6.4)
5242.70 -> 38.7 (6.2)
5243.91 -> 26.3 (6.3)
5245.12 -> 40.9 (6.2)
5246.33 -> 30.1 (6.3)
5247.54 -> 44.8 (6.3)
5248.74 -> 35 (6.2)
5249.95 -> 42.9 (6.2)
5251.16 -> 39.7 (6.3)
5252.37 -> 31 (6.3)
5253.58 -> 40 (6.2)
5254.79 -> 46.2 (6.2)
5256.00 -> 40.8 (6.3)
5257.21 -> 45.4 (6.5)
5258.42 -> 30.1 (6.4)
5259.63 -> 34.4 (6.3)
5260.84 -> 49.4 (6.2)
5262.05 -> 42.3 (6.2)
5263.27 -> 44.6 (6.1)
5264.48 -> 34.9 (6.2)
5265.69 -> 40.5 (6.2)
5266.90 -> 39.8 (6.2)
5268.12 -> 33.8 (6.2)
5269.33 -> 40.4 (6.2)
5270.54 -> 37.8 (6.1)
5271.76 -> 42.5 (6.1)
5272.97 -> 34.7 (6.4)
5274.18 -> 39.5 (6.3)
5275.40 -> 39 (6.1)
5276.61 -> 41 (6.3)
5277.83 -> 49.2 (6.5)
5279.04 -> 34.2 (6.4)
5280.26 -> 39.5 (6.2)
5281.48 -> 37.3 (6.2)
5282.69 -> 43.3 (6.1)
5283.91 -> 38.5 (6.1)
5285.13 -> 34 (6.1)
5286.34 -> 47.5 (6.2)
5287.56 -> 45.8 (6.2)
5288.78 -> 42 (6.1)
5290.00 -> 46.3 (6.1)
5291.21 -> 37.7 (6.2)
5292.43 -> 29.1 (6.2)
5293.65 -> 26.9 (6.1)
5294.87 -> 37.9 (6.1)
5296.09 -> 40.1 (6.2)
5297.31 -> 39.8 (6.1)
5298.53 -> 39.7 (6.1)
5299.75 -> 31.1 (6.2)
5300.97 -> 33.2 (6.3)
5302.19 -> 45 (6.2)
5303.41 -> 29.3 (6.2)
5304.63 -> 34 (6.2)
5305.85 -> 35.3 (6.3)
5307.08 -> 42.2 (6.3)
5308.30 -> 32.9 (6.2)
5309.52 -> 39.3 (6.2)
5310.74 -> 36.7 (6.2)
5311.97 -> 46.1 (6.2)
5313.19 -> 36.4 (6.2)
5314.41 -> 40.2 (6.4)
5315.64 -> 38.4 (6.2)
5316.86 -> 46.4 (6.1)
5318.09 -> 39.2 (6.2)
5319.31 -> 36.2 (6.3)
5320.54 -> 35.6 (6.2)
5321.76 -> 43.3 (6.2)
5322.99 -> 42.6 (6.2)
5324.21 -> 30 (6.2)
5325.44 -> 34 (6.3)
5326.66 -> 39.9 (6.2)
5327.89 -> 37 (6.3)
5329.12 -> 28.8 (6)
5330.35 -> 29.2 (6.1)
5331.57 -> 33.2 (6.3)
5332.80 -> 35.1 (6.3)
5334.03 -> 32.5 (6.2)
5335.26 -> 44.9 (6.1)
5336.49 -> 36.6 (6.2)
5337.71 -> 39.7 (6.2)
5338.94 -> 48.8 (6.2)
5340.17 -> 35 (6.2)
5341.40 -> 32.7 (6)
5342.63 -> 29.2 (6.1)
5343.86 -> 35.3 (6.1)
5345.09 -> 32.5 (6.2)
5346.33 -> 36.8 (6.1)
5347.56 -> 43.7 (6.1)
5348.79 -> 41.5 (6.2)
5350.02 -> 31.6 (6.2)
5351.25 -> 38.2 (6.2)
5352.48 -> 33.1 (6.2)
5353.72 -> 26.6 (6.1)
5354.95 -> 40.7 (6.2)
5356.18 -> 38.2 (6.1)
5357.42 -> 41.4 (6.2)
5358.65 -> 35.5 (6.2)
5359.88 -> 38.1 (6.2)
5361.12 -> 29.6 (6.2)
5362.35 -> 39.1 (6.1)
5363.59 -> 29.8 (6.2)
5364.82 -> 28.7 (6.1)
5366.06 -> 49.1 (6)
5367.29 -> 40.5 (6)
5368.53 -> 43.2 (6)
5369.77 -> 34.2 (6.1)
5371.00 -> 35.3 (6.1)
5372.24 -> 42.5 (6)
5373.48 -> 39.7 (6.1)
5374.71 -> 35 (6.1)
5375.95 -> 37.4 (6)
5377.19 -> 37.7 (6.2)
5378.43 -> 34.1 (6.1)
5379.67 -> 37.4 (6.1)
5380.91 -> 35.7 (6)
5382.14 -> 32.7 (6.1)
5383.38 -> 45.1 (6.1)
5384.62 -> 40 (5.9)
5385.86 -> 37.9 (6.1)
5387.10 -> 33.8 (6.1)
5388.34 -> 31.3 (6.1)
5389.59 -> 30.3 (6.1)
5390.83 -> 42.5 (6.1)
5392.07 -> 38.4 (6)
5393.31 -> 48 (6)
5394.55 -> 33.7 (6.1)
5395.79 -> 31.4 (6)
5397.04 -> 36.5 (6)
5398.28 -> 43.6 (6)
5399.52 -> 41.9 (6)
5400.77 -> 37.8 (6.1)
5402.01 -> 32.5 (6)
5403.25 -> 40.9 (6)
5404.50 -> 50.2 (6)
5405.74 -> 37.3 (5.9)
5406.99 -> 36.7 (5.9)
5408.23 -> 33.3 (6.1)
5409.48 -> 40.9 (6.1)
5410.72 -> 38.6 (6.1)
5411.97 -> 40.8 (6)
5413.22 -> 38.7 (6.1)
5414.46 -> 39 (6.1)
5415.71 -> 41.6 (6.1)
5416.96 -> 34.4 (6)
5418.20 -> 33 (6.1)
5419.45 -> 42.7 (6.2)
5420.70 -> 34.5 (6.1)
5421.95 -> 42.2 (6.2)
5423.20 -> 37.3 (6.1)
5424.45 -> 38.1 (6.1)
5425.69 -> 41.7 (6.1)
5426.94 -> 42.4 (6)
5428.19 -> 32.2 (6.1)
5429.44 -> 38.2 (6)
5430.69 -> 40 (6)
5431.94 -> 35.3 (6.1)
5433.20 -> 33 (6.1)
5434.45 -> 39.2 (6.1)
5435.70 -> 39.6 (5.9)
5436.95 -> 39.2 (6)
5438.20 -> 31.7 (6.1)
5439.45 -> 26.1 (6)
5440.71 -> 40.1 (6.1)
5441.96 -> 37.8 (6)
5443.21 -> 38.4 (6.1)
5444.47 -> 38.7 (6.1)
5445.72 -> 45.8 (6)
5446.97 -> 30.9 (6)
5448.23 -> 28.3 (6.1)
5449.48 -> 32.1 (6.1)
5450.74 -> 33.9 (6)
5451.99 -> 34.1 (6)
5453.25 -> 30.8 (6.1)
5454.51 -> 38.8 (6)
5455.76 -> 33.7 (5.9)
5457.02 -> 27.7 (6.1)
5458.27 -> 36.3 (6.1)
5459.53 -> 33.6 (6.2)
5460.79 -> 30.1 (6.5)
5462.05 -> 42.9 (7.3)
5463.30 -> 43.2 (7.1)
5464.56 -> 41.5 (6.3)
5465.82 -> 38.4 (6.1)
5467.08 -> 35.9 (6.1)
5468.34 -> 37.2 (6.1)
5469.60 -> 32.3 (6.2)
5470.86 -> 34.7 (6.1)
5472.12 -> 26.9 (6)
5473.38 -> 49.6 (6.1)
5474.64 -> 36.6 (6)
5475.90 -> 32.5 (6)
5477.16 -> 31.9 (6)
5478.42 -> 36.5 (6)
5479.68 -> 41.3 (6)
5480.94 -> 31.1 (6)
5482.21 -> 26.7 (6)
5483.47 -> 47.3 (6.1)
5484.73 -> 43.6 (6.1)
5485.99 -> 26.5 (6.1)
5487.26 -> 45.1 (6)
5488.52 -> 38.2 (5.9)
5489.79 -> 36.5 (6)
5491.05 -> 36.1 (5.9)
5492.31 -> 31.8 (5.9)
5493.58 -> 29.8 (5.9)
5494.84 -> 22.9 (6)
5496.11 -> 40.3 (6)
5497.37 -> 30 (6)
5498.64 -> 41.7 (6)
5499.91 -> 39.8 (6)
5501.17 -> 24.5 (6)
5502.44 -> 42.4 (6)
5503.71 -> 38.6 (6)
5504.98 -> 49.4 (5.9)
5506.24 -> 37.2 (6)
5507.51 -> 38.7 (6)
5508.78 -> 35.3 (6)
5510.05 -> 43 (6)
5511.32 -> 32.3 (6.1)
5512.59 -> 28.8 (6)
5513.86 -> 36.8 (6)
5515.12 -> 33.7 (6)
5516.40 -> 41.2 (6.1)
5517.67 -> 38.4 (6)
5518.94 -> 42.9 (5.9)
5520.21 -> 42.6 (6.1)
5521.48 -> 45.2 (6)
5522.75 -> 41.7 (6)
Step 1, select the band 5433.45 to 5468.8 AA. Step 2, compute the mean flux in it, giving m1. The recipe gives 35.9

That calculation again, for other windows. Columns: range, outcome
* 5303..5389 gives 36.9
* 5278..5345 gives 37.5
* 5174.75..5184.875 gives 42.9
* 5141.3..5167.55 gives 42.8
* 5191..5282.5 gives 40.7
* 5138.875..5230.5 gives 42.7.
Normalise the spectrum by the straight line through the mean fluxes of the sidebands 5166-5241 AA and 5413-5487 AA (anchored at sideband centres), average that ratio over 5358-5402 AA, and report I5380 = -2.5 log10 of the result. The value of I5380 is 0.02 mag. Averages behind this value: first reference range 42.5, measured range 37.3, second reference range 36.4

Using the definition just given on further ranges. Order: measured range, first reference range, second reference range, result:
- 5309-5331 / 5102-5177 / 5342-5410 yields 0.028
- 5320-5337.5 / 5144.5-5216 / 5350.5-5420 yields 0.086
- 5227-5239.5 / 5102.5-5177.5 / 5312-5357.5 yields -0.096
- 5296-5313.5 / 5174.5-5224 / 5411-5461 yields 0.063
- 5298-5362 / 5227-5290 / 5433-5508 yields 0.061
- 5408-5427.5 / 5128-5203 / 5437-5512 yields -0.043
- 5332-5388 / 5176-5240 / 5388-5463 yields 0.048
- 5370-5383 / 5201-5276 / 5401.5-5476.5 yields 0.033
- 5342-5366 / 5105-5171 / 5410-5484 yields 0.090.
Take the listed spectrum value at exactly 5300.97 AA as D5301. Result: 33.2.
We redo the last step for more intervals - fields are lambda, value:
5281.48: 37.3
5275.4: 39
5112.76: 42.2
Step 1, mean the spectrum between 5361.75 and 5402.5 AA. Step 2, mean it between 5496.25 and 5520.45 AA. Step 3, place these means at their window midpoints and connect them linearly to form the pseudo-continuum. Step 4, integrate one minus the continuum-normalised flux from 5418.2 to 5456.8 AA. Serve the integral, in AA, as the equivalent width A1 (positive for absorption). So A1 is 1.2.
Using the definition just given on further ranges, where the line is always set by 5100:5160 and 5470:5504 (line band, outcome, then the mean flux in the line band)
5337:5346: 0.6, 36.2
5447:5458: 1.2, 32.5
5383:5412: -0.7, 38.4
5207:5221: -0.3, 42.2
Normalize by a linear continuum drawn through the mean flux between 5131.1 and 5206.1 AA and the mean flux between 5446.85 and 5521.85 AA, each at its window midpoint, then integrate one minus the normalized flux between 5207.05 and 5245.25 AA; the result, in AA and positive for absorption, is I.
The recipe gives 0.4 AA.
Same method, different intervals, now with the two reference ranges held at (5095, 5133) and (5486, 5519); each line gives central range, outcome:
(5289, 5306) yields 1.5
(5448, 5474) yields 1.2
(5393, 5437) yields -0.6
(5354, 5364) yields 0.6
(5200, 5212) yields 0.1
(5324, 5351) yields 2.2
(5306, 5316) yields 0.2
